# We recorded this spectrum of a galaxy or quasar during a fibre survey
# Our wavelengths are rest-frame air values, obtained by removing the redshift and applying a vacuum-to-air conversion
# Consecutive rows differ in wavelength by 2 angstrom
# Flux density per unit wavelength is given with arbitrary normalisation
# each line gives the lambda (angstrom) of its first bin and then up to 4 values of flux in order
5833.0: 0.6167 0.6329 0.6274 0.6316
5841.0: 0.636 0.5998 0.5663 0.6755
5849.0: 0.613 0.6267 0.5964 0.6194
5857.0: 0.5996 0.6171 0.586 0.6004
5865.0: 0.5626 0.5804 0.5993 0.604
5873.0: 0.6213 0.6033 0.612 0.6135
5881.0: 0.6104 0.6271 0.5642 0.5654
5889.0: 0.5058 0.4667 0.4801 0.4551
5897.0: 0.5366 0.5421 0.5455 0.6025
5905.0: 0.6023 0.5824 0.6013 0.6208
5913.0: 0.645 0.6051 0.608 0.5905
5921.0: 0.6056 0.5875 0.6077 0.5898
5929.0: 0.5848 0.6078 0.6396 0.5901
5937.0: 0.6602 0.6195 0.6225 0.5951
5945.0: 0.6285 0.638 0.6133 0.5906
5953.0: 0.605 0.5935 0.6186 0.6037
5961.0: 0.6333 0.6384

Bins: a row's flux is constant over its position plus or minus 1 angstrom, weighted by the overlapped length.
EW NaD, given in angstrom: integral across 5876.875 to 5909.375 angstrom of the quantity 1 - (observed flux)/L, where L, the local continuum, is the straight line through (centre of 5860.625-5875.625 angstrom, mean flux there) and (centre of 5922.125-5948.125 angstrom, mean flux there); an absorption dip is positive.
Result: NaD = 2.4 angstrom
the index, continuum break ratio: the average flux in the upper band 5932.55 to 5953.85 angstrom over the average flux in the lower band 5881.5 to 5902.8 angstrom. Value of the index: 1.16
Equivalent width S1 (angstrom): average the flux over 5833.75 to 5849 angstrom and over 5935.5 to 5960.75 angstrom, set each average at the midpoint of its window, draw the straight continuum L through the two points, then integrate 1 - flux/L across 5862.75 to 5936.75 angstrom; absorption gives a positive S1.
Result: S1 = 4.26 angstrom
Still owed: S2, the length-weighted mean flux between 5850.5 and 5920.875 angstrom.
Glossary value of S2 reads 0.583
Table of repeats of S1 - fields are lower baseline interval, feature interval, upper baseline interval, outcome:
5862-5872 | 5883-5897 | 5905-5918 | 1.9 angstrom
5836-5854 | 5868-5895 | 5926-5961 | 2.0 angstrom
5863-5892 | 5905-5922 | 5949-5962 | -0.4 angstrom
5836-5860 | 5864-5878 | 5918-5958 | 0.4 angstrom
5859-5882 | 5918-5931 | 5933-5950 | 0.5 angstrom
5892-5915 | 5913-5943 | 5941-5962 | -1.0 angstrom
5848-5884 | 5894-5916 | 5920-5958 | 1.1 angstrom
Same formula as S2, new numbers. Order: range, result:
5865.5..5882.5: 0.605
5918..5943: 0.608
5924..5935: 0.604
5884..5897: 0.509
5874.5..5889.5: 0.59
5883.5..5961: 0.588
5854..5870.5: 0.596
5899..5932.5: 0.598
